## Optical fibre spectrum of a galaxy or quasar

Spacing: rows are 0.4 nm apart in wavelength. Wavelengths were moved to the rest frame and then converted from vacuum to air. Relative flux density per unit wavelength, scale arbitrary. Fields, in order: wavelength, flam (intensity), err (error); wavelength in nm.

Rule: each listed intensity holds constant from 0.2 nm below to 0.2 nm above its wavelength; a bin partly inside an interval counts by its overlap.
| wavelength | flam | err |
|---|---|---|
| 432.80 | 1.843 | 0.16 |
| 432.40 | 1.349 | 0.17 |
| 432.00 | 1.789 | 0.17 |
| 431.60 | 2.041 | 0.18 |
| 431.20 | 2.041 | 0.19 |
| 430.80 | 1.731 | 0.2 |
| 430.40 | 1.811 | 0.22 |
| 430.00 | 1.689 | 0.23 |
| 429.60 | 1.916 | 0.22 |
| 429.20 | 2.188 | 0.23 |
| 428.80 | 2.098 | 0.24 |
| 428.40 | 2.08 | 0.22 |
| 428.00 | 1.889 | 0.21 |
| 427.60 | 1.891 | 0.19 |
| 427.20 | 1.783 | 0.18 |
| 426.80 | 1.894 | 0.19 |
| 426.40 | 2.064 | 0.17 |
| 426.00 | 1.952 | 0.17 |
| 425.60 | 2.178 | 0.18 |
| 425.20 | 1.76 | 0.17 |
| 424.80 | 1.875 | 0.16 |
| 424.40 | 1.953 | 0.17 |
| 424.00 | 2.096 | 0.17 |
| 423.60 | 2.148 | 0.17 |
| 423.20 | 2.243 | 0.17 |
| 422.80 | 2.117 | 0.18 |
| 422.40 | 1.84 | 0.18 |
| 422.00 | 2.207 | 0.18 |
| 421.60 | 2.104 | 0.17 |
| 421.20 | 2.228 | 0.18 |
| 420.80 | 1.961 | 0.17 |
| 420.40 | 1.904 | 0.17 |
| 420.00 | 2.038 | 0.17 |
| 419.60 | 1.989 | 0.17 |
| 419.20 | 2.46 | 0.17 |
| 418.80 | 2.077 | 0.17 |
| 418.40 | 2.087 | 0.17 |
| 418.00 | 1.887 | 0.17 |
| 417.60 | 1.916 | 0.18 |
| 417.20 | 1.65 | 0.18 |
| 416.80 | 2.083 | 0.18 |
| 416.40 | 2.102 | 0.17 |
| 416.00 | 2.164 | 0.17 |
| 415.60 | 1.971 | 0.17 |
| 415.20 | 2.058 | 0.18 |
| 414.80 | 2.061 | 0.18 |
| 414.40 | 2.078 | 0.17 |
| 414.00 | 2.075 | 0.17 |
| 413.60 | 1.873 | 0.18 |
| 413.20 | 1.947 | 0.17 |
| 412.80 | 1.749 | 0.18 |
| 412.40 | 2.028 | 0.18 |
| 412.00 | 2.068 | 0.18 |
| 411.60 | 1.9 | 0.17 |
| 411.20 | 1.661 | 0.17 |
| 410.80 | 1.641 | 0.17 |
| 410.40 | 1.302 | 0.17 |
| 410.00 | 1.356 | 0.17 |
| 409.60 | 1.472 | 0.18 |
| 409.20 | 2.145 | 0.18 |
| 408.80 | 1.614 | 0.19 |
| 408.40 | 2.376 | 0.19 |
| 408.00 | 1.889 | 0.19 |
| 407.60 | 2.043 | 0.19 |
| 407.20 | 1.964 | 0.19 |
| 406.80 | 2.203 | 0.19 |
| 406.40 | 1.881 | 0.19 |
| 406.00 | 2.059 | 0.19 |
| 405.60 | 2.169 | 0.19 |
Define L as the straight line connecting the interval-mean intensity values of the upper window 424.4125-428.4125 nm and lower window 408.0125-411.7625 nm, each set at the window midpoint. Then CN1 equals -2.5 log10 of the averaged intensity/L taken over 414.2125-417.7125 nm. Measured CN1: -0.12 mag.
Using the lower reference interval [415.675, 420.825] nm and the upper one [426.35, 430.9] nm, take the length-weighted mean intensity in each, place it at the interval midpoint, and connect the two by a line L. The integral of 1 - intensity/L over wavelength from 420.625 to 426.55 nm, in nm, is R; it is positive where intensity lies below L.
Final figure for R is -0.23 nm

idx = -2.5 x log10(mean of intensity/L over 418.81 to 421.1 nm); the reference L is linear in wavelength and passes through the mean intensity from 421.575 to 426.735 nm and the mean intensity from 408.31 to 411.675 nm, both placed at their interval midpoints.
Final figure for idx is -0.08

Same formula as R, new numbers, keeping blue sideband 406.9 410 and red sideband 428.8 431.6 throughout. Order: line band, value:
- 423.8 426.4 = -0.082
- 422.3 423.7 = -0.136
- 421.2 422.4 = -0.127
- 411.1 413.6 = 0.006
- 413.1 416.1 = -0.189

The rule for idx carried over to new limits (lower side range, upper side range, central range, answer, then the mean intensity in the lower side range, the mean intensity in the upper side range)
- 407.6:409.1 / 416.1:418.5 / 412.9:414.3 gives 0.006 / 1.98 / 1.96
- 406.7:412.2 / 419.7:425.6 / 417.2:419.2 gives -0.021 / 1.82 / 2.04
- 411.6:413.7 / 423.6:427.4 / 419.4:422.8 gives -0.048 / 1.93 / 1.96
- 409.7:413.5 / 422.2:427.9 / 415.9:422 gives -0.097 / 1.74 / 1.98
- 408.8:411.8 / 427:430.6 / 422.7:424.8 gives -0.133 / 1.64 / 1.93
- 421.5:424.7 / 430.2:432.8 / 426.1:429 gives -0.015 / 2.08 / 1.8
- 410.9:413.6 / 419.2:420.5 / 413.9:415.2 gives -0.073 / 1.88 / 2.06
